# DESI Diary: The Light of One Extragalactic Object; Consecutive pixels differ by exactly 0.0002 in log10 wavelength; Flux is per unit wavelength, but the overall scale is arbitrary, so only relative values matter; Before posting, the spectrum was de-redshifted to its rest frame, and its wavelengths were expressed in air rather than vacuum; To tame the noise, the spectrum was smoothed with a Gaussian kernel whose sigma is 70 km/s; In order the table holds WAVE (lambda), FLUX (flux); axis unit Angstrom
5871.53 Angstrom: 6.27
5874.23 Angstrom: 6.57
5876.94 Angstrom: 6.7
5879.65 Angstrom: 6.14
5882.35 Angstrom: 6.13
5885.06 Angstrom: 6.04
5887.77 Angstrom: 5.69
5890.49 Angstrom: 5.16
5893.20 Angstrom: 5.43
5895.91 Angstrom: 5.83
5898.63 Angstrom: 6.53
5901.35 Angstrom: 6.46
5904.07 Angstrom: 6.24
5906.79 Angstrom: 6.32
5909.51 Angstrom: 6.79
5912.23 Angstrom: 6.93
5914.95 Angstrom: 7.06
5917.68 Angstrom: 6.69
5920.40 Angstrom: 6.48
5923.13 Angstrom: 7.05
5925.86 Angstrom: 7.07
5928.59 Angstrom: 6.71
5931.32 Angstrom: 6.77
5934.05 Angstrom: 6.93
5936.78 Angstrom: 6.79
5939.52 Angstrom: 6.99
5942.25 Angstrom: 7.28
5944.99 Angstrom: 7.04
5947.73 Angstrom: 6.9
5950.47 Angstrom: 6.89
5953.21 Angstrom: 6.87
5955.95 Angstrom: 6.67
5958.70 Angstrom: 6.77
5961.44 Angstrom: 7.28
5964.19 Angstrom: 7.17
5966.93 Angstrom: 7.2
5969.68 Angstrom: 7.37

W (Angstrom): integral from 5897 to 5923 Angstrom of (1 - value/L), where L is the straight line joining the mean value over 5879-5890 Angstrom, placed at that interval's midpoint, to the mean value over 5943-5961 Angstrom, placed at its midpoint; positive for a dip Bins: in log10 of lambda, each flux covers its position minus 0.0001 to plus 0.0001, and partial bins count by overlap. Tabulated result -1.4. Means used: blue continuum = 5.93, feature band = 6.62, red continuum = 6.89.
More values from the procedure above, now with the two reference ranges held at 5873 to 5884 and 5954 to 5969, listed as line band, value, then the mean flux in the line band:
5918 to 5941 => -0.2 Angstrom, 6.85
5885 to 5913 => 1.8 Angstrom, 6.12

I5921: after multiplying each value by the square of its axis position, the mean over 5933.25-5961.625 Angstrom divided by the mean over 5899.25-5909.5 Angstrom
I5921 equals 1.1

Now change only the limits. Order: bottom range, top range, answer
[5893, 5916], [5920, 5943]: 1.08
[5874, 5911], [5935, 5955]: 1.15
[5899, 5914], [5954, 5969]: 1.09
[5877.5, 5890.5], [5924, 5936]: 1.17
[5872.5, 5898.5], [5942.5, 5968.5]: 1.19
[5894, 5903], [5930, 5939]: 1.11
